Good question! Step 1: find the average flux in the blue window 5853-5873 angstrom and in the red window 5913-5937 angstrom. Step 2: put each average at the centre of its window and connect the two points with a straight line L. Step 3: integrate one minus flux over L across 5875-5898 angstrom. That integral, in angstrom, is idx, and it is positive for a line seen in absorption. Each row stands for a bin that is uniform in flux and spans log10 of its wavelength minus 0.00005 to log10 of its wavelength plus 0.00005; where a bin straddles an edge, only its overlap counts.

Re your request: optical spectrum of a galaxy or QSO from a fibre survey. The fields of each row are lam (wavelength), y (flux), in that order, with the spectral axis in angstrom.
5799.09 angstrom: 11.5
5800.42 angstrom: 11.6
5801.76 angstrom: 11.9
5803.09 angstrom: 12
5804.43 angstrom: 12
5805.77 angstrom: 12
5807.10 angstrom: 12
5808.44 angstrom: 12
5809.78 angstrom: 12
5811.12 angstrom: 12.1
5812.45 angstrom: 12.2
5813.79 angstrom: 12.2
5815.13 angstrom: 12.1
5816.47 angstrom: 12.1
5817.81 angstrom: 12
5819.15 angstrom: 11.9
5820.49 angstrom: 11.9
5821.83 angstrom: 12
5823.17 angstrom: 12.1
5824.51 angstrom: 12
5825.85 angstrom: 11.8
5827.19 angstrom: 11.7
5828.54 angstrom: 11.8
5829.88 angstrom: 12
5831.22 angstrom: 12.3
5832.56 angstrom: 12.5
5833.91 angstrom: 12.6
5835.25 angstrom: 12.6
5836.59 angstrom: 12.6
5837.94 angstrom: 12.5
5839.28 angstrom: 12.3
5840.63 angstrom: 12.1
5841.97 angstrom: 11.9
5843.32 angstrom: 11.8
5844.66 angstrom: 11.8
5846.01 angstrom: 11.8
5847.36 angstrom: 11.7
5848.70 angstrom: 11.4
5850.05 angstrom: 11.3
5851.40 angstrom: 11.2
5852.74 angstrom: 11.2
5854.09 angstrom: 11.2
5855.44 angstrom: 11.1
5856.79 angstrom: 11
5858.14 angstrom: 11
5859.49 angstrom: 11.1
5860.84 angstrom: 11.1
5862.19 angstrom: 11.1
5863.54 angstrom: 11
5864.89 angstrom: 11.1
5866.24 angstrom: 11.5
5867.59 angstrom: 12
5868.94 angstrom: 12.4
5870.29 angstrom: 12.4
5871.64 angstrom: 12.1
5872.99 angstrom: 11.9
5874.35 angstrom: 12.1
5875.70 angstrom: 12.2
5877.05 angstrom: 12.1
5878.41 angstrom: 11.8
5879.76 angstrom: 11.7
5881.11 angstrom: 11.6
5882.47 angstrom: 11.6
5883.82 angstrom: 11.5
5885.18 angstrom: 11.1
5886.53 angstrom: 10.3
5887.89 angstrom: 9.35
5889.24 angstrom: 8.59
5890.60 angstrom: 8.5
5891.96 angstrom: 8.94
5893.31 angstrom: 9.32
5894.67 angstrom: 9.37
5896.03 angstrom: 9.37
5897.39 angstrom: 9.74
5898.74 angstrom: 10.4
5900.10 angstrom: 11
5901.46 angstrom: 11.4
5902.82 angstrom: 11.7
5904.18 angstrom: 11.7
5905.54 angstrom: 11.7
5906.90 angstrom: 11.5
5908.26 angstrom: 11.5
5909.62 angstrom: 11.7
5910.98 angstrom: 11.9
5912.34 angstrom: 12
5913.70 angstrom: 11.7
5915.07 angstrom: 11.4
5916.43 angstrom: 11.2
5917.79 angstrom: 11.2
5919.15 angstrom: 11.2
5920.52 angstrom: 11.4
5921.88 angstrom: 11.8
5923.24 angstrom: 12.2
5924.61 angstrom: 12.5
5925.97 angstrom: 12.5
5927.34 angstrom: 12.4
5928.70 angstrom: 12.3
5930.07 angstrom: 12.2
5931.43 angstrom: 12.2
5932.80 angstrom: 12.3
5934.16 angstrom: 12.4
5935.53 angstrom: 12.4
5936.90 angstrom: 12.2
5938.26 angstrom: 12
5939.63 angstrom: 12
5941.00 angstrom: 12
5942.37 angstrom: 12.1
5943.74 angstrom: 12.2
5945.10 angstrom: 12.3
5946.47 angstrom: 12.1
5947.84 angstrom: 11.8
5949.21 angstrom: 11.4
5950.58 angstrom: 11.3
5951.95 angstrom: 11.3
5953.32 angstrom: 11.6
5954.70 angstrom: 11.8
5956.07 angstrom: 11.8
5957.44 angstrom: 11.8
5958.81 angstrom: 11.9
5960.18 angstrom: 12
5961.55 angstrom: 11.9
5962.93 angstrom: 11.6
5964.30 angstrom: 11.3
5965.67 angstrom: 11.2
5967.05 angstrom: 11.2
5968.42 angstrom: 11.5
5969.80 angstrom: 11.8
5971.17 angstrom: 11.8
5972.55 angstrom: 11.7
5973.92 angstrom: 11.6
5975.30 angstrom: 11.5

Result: 2.4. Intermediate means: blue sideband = 11.4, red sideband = 12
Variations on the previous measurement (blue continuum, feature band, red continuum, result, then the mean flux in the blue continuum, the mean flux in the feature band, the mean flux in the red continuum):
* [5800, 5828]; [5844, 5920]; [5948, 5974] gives 4.2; 12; 11.2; 11.6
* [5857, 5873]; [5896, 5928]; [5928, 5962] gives 0.8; 11.5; 11.5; 12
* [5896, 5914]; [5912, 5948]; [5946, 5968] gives -1.7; 11.3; 12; 11.6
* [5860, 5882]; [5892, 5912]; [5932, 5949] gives 1.8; 11.8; 10.8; 12.1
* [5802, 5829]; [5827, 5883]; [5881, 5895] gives -4.6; 12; 11.8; 9.96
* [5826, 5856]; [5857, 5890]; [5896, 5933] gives 1.2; 11.9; 11.3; 11.6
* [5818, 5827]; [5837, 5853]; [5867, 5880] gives 0.3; 11.9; 11.8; 12.1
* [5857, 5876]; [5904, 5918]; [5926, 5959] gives 0.3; 11.6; 11.6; 12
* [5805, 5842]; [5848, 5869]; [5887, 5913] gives 0.2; 12.1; 11.3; 10.5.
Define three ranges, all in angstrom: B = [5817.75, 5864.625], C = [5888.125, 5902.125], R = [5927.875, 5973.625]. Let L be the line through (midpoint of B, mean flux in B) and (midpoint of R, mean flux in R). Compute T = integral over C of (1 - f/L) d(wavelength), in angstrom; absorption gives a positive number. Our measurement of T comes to 2.55 angstrom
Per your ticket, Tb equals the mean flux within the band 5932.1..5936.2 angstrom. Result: 12.4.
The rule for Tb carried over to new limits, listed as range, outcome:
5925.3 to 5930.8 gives 12.3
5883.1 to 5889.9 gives 10.2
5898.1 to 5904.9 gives 11.2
